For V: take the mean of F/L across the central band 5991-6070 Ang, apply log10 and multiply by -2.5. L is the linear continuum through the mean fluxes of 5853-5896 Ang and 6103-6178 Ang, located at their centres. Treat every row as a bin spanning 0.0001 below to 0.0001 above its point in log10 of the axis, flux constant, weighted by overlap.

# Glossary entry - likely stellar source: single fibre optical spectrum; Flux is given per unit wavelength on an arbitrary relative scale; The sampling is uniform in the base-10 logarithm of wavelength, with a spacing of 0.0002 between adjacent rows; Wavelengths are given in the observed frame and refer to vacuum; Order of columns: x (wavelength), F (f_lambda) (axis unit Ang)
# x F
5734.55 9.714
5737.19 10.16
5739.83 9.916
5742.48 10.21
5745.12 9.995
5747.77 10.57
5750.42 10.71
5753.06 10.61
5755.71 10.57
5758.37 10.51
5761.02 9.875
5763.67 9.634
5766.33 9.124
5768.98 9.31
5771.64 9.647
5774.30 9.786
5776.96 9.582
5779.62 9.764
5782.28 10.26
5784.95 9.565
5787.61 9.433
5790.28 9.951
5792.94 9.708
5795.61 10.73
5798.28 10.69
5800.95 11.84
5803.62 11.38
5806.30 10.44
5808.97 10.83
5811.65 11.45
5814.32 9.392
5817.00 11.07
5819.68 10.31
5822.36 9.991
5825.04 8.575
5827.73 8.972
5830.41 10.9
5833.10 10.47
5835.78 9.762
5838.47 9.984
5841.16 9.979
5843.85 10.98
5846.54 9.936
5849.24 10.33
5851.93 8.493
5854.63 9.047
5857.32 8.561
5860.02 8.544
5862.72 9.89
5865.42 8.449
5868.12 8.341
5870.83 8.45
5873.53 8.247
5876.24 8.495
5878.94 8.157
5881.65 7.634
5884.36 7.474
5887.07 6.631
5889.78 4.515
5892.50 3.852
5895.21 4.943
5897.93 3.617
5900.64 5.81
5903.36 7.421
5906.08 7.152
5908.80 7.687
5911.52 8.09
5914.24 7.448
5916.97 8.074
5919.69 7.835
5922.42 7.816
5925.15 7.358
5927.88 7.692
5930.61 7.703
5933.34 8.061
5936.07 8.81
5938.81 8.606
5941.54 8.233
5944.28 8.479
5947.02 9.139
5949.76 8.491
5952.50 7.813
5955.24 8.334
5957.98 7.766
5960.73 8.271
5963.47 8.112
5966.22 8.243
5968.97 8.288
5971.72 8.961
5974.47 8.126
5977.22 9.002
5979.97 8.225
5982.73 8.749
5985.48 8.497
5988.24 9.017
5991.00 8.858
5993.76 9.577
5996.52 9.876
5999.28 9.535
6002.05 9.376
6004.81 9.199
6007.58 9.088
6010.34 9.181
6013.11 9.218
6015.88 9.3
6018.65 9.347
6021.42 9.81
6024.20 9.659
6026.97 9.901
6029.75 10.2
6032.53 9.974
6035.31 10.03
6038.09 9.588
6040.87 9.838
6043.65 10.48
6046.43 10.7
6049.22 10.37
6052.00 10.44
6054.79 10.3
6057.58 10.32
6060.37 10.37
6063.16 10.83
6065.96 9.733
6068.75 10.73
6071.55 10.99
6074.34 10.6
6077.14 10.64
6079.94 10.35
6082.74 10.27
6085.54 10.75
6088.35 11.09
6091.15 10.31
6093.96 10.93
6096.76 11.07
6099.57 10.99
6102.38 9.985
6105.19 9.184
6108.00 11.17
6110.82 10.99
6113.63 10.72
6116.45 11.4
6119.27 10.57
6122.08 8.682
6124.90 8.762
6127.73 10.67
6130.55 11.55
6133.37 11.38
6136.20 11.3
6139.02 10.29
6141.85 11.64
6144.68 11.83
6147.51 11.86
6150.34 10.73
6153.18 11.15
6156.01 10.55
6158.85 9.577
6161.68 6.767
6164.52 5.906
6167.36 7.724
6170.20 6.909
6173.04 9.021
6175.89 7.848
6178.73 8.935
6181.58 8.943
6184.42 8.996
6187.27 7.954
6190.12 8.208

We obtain -0.10 mag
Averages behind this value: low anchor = 7.61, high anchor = 9.92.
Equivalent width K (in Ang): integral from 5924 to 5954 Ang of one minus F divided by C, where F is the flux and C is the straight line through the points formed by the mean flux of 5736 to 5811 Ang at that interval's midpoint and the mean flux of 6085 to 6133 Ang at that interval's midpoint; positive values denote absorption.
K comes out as 6.18 Ang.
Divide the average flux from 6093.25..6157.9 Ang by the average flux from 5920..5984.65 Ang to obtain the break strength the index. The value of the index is 1.30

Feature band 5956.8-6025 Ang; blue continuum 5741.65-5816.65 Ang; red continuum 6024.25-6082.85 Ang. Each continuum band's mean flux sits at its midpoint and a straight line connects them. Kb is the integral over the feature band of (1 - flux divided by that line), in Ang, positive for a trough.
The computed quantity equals 9.0 Ang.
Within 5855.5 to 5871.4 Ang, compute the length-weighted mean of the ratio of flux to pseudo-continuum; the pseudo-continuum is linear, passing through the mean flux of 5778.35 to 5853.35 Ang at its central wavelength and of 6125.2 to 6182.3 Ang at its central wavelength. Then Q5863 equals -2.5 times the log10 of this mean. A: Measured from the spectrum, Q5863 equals 0.160 mag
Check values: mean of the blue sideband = 10.2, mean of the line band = 8.73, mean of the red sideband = 9.72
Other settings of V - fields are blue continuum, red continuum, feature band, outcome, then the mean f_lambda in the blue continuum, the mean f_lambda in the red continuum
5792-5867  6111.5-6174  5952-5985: 0.20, 10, 9.97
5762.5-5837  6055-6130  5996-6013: 0.11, 10.1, 10.5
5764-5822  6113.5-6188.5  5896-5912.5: 0.46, 10.2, 9.67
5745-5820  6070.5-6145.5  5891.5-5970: 0.35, 10.2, 10.7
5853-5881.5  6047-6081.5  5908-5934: 0.17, 8.57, 10.5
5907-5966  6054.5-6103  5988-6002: -0.03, 8.08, 10.6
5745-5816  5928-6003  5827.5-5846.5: -0.05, 10.2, 8.58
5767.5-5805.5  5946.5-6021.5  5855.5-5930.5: 0.27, 10.1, 8.82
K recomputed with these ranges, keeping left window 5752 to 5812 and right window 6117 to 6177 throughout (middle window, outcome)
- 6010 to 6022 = 0.7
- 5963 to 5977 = 2.2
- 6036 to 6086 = -2.6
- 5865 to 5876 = 1.9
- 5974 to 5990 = 2.1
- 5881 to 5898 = 7.6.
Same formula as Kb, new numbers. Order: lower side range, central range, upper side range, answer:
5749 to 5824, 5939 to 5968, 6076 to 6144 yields 5.9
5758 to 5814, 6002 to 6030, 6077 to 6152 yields 2.9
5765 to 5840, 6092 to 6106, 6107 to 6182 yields -0.8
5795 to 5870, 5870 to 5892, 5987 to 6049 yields 5.8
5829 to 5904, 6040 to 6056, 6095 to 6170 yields -1.4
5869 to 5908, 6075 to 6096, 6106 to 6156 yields -1.2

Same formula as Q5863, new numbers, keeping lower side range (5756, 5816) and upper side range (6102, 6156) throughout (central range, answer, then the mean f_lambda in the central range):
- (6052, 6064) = 0.02 mag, 10.4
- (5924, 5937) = 0.30 mag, 7.91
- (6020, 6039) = 0.07 mag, 9.88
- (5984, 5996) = 0.16 mag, 9.05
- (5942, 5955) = 0.23 mag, 8.45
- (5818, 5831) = 0.05 mag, 9.72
